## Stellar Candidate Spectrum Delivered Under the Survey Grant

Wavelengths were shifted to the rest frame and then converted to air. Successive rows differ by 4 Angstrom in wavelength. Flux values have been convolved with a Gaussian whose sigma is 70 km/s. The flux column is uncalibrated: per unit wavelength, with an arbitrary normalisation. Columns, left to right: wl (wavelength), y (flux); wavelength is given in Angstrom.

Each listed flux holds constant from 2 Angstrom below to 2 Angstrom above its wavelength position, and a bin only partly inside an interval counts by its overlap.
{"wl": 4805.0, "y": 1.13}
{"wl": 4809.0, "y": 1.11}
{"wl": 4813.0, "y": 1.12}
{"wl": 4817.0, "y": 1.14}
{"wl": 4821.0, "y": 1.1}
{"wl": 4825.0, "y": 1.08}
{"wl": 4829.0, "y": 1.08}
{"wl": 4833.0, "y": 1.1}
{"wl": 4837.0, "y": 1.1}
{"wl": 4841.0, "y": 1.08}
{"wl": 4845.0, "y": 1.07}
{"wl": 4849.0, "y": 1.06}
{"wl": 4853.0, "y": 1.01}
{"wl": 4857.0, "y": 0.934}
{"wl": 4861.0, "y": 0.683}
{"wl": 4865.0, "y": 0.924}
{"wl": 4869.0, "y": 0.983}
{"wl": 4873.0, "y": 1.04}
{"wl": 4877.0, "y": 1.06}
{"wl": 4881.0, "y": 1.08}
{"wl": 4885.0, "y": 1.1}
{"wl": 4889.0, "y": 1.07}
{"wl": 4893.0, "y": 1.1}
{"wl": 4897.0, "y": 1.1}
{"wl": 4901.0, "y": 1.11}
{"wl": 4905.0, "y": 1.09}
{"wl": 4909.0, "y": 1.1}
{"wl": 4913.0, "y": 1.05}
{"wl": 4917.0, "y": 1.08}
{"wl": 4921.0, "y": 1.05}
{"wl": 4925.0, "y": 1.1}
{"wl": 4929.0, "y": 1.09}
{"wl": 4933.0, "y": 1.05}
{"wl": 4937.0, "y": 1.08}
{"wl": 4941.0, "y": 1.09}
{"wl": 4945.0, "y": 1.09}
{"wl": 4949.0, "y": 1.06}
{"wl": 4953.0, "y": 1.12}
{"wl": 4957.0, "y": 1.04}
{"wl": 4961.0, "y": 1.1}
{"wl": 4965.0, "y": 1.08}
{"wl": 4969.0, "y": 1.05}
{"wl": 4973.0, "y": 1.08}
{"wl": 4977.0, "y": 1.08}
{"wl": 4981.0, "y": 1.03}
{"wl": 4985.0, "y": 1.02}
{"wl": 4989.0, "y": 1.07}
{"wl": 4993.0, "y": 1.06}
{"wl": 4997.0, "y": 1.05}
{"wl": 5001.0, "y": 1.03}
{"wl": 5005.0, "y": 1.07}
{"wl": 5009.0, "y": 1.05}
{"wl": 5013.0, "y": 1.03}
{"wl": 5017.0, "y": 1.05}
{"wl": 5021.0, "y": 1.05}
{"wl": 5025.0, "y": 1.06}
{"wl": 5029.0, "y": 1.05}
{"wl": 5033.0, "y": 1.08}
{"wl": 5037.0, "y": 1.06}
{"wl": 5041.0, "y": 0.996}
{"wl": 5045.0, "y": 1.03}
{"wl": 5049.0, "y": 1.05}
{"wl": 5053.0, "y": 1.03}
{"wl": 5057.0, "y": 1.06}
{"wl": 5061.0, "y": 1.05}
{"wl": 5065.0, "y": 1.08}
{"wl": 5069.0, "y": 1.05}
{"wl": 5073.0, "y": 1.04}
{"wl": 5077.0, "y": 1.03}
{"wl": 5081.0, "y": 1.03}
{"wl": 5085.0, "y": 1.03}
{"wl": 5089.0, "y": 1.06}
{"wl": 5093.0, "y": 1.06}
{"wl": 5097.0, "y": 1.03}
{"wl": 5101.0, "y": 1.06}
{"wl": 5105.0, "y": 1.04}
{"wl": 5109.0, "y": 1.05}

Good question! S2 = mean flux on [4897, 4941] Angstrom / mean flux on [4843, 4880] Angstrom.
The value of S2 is 1.11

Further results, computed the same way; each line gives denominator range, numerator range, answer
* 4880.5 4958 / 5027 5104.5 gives 0.97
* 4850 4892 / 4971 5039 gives 1.06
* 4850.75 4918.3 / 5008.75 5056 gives 1.01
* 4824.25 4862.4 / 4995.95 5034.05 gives 1.03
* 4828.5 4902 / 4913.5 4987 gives 1.04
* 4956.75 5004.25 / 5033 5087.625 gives 0.99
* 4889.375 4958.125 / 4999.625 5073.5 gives 0.97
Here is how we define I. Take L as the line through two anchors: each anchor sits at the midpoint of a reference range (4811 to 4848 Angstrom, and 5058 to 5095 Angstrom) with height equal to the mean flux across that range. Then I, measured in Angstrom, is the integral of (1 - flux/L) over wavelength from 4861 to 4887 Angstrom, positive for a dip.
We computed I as 2.0 Angstrom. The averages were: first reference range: 1.1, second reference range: 1.05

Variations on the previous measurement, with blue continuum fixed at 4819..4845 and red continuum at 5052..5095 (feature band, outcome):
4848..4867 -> 3.0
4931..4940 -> 0.0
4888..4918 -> -0.3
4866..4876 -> 0.7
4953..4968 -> -0.2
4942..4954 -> -0.2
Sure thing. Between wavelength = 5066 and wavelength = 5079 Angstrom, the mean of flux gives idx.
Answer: 1.04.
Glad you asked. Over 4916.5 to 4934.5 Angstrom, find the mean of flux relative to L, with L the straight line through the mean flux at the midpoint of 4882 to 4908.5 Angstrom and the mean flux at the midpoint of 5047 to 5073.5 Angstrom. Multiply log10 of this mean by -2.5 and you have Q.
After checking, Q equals 0.01 mag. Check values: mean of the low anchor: 1.09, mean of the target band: 1.07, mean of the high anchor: 1.05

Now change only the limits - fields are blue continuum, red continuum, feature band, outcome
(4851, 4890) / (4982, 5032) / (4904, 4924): -0.071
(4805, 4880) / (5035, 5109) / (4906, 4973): -0.036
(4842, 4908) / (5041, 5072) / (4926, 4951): -0.045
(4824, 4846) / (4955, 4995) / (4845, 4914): 0.049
